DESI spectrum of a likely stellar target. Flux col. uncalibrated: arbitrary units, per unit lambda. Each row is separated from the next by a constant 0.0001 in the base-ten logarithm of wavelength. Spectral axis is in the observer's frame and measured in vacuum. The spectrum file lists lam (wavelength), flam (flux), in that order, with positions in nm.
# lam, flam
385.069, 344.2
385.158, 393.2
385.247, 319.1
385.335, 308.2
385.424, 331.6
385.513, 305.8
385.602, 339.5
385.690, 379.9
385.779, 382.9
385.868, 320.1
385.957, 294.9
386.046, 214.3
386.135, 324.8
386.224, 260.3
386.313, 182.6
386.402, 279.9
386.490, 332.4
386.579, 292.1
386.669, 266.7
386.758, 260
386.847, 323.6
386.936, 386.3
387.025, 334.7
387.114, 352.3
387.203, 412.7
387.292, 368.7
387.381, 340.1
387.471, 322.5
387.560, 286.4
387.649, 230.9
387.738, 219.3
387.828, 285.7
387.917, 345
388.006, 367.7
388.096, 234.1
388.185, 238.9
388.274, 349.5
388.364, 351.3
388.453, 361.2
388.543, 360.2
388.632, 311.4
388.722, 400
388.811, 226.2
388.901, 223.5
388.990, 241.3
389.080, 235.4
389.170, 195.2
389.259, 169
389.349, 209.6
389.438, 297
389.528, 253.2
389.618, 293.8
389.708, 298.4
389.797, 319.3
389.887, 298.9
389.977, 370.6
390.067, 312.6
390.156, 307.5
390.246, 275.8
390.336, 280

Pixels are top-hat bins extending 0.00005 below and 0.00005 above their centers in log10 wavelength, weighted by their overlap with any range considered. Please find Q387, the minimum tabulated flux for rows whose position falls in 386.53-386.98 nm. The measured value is 260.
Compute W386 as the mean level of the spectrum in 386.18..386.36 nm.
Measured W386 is 222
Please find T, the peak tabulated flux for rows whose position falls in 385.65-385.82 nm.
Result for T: 382.9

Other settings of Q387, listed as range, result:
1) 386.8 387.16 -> 323.6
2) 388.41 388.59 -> 360.2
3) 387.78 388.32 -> 234.1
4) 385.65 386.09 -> 214.3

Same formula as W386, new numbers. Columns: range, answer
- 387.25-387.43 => 352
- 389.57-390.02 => 315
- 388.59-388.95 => 290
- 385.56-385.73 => 361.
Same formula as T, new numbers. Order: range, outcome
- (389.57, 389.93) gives 319.3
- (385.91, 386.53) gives 332.4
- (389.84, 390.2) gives 370.6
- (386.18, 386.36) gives 260.3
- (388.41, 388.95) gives 400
